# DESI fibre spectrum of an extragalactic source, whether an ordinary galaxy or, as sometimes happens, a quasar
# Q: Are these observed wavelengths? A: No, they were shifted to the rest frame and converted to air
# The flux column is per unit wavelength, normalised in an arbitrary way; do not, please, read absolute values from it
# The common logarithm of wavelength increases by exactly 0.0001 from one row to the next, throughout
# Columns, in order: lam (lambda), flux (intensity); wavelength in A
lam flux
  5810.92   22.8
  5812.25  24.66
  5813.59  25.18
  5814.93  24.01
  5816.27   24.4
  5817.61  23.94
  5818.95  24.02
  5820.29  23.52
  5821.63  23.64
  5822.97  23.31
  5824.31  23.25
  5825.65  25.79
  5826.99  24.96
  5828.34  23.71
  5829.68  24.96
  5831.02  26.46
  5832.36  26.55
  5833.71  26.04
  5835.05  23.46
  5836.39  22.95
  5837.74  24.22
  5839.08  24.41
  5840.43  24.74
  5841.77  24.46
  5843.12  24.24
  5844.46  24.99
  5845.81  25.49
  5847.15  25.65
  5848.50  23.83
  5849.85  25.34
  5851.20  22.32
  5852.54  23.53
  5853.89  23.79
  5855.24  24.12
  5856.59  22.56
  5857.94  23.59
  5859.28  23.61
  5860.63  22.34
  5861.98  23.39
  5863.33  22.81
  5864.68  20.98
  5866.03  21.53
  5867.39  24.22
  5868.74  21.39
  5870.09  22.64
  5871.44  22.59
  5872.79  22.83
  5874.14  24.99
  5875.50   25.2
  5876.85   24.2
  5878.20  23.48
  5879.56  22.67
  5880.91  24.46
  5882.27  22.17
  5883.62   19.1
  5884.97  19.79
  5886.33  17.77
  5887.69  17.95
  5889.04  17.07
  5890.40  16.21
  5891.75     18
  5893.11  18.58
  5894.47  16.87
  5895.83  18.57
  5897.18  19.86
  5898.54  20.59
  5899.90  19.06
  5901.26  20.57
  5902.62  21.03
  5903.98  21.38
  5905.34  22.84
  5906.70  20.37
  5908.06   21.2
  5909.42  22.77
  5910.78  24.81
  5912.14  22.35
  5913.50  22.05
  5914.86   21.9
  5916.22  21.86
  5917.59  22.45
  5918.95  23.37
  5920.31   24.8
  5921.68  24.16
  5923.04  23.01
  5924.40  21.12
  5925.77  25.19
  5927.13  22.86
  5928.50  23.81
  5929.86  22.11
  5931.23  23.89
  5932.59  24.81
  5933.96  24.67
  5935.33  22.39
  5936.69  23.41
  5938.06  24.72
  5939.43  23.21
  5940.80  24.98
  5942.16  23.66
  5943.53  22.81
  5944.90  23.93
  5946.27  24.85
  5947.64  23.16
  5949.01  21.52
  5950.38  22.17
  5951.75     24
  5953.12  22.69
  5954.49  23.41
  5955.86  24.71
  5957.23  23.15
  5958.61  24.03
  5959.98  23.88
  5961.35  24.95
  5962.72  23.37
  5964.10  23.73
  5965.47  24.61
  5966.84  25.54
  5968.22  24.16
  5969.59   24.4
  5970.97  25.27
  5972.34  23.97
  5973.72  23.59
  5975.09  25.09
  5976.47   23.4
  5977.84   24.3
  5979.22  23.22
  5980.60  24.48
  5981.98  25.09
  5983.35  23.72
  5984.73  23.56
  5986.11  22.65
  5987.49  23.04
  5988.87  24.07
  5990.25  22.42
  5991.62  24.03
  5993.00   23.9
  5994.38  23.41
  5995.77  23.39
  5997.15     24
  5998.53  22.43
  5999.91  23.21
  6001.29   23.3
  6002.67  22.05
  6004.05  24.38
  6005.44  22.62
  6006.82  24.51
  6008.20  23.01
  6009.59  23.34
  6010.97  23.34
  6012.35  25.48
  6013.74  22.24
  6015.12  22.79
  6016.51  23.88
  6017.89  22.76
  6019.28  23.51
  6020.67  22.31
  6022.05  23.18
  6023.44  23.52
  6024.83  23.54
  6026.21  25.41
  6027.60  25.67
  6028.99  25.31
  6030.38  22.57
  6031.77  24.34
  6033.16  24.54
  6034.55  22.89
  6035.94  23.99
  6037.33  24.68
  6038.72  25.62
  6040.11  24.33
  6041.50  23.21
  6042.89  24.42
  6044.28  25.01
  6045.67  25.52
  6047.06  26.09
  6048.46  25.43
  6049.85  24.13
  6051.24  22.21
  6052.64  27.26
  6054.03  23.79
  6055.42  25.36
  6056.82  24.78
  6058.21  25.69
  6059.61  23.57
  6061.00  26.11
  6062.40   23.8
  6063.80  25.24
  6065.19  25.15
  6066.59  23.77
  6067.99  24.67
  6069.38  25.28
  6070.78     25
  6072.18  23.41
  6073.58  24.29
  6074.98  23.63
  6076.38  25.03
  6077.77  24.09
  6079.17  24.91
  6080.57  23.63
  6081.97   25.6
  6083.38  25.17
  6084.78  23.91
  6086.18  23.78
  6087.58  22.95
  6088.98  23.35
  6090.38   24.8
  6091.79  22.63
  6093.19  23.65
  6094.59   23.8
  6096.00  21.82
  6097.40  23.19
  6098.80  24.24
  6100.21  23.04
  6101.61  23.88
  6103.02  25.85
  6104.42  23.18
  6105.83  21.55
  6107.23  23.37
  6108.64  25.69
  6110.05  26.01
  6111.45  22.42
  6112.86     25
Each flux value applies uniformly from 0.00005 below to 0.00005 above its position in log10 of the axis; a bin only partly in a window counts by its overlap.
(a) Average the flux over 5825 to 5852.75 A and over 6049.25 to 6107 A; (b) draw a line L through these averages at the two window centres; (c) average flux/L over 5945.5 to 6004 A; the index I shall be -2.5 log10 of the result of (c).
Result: 0.030 mag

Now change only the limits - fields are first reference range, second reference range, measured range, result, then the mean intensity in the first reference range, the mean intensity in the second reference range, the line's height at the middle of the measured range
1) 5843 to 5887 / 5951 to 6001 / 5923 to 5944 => 0.00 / 23.1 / 23.9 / 23.5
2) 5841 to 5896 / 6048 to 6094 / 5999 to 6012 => 0.02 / 22.2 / 24.4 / 23.7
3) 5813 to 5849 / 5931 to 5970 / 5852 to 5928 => 0.11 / 24.5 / 23.8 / 24.2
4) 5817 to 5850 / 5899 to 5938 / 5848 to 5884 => 0.03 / 24.5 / 22.7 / 23.8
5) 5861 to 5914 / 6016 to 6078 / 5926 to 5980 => -0.06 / 21.2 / 24.4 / 22.5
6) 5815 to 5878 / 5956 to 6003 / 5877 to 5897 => 0.21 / 23.9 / 23.8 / 23.9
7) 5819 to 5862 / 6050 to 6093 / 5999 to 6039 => 0.03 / 24.2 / 24.4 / 24.4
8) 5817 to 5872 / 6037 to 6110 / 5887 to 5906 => 0.24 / 23.9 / 24.3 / 24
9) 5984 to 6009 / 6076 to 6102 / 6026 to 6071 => -0.05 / 23.3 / 23.9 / 23.6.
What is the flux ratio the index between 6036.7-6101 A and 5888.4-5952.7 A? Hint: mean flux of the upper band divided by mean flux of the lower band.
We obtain 1.10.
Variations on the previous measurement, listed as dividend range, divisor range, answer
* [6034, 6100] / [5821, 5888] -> 1.04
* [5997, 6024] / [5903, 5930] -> 1.02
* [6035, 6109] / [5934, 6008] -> 1.02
